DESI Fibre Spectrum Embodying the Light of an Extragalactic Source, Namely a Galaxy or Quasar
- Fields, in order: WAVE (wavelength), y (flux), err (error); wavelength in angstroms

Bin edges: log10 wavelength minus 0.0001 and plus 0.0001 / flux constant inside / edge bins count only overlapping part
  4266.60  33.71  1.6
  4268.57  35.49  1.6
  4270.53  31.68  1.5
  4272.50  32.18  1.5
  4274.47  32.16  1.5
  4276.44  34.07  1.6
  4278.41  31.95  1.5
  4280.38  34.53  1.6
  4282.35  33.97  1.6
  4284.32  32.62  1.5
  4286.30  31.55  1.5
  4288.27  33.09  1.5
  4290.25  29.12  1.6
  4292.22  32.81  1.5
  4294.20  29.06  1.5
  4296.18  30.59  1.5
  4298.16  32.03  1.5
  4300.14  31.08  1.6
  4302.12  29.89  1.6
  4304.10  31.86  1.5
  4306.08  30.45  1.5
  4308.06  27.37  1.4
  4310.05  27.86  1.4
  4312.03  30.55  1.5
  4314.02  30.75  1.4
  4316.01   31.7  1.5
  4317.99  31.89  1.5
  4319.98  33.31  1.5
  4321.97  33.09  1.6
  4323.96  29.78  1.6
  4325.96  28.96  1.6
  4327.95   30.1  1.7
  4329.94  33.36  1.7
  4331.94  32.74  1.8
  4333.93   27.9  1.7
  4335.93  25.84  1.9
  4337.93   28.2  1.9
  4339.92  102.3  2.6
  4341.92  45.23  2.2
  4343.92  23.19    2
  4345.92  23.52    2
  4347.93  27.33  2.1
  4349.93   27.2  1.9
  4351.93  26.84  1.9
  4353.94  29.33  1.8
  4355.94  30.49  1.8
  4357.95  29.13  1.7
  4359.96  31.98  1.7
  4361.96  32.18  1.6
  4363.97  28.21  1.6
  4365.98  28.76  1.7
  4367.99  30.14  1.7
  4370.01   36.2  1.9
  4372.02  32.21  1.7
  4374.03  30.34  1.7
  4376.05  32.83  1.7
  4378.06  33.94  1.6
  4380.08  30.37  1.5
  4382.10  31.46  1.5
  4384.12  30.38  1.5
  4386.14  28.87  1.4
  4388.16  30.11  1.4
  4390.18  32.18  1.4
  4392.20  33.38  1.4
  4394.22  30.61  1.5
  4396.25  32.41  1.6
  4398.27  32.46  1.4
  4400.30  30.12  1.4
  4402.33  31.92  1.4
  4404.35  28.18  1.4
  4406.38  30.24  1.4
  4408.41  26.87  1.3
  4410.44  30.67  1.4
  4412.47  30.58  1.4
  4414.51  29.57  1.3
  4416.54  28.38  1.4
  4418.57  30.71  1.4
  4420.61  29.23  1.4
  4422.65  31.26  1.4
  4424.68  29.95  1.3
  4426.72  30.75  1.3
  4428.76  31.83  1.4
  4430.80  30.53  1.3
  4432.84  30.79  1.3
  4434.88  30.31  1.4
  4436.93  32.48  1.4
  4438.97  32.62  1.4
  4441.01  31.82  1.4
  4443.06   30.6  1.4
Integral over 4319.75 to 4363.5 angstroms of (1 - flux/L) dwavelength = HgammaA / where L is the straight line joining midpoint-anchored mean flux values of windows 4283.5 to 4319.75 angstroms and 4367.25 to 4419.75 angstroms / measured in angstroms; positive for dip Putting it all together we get -3.28 angstroms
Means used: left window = 30.8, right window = 31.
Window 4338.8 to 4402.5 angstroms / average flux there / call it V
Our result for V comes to 33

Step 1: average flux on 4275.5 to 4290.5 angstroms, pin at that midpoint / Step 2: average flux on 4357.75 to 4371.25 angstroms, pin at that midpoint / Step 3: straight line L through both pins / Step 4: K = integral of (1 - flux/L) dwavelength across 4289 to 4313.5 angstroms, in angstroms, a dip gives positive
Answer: 1.6 angstroms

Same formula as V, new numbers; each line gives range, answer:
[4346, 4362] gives 28.8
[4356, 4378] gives 31.3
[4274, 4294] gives 32.5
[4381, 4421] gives 30.4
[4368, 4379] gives 32.8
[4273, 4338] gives 31.1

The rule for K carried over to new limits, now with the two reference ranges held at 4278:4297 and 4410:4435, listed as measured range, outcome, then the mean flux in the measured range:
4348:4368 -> 1.2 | 29.3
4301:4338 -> 1.4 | 30.3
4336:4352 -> -3.4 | 37.9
